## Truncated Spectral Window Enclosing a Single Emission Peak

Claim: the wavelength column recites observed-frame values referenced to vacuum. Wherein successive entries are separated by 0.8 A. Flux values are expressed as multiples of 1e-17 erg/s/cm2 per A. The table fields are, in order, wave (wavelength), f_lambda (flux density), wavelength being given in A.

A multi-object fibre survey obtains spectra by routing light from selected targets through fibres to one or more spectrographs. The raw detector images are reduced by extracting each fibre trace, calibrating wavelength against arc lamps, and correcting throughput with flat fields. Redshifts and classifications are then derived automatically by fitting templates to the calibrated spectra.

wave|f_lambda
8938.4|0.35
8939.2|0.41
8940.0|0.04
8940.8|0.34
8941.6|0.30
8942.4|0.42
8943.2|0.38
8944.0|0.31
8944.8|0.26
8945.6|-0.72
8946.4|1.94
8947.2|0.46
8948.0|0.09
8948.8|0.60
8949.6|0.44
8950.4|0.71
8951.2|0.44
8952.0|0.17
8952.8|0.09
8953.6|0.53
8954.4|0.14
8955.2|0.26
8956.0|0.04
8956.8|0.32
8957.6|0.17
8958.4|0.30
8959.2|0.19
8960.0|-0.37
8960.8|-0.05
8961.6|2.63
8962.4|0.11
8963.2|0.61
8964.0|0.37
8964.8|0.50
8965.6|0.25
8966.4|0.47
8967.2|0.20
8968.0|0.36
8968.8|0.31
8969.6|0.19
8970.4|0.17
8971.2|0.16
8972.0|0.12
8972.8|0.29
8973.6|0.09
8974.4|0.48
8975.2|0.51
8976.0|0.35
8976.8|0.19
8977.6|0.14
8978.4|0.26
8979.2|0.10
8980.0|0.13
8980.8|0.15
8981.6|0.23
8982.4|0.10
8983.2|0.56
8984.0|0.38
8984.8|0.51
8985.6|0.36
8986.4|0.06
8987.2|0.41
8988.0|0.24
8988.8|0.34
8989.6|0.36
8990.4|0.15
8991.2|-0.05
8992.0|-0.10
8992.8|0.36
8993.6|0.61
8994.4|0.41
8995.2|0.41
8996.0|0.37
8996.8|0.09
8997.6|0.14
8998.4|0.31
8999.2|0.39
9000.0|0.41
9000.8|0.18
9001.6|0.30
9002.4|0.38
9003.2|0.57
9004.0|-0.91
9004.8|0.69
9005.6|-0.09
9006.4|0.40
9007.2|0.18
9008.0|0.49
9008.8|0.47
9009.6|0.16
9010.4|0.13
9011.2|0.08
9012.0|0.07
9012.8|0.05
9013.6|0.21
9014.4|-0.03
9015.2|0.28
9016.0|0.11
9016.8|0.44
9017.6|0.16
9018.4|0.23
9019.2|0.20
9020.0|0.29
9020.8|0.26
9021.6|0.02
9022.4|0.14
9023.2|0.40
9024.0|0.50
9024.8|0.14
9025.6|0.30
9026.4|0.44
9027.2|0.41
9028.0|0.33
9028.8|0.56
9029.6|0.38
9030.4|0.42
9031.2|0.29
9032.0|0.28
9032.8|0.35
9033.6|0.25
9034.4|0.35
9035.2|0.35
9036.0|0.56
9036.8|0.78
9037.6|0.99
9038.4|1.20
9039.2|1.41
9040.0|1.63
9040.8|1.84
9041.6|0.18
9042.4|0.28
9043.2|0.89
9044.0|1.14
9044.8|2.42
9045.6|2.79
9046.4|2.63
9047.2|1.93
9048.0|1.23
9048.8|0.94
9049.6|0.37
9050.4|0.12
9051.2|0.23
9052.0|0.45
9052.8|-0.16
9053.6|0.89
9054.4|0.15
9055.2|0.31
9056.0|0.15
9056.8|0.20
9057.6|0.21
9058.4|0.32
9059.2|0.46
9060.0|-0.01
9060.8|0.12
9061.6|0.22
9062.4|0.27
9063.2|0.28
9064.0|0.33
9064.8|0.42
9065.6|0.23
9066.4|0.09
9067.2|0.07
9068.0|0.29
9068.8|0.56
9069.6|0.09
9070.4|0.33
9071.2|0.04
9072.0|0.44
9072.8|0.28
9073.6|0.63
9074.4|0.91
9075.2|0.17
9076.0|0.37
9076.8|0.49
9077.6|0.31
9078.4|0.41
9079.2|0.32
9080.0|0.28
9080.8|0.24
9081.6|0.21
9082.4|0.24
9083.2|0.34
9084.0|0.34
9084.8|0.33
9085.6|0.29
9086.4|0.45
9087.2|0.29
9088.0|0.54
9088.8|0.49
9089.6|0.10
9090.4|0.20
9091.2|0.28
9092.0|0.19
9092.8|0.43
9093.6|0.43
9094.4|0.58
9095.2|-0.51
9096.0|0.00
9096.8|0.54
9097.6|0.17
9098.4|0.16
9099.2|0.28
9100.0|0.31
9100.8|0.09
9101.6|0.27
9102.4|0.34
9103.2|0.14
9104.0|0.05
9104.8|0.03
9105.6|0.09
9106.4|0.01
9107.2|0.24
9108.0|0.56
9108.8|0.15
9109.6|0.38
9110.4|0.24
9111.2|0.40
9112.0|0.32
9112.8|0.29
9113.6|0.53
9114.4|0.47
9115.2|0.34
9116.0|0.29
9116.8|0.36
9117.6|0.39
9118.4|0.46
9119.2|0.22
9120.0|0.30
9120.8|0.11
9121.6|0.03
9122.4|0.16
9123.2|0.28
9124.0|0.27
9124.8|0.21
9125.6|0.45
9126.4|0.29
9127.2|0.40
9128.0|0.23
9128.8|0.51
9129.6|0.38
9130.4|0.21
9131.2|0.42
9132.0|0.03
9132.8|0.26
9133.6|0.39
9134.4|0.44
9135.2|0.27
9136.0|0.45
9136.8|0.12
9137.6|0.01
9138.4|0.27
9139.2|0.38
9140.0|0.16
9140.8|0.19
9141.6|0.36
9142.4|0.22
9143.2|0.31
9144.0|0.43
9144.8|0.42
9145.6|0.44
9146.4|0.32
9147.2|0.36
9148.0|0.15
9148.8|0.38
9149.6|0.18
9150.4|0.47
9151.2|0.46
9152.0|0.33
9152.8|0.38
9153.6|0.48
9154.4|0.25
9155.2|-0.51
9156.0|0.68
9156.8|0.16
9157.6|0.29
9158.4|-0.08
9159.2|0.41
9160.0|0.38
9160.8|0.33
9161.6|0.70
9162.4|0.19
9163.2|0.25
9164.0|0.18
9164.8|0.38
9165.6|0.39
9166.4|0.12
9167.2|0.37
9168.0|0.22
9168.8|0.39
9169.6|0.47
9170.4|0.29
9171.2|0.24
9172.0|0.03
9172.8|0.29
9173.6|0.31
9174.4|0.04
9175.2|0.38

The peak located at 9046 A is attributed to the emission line H-beta 4861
